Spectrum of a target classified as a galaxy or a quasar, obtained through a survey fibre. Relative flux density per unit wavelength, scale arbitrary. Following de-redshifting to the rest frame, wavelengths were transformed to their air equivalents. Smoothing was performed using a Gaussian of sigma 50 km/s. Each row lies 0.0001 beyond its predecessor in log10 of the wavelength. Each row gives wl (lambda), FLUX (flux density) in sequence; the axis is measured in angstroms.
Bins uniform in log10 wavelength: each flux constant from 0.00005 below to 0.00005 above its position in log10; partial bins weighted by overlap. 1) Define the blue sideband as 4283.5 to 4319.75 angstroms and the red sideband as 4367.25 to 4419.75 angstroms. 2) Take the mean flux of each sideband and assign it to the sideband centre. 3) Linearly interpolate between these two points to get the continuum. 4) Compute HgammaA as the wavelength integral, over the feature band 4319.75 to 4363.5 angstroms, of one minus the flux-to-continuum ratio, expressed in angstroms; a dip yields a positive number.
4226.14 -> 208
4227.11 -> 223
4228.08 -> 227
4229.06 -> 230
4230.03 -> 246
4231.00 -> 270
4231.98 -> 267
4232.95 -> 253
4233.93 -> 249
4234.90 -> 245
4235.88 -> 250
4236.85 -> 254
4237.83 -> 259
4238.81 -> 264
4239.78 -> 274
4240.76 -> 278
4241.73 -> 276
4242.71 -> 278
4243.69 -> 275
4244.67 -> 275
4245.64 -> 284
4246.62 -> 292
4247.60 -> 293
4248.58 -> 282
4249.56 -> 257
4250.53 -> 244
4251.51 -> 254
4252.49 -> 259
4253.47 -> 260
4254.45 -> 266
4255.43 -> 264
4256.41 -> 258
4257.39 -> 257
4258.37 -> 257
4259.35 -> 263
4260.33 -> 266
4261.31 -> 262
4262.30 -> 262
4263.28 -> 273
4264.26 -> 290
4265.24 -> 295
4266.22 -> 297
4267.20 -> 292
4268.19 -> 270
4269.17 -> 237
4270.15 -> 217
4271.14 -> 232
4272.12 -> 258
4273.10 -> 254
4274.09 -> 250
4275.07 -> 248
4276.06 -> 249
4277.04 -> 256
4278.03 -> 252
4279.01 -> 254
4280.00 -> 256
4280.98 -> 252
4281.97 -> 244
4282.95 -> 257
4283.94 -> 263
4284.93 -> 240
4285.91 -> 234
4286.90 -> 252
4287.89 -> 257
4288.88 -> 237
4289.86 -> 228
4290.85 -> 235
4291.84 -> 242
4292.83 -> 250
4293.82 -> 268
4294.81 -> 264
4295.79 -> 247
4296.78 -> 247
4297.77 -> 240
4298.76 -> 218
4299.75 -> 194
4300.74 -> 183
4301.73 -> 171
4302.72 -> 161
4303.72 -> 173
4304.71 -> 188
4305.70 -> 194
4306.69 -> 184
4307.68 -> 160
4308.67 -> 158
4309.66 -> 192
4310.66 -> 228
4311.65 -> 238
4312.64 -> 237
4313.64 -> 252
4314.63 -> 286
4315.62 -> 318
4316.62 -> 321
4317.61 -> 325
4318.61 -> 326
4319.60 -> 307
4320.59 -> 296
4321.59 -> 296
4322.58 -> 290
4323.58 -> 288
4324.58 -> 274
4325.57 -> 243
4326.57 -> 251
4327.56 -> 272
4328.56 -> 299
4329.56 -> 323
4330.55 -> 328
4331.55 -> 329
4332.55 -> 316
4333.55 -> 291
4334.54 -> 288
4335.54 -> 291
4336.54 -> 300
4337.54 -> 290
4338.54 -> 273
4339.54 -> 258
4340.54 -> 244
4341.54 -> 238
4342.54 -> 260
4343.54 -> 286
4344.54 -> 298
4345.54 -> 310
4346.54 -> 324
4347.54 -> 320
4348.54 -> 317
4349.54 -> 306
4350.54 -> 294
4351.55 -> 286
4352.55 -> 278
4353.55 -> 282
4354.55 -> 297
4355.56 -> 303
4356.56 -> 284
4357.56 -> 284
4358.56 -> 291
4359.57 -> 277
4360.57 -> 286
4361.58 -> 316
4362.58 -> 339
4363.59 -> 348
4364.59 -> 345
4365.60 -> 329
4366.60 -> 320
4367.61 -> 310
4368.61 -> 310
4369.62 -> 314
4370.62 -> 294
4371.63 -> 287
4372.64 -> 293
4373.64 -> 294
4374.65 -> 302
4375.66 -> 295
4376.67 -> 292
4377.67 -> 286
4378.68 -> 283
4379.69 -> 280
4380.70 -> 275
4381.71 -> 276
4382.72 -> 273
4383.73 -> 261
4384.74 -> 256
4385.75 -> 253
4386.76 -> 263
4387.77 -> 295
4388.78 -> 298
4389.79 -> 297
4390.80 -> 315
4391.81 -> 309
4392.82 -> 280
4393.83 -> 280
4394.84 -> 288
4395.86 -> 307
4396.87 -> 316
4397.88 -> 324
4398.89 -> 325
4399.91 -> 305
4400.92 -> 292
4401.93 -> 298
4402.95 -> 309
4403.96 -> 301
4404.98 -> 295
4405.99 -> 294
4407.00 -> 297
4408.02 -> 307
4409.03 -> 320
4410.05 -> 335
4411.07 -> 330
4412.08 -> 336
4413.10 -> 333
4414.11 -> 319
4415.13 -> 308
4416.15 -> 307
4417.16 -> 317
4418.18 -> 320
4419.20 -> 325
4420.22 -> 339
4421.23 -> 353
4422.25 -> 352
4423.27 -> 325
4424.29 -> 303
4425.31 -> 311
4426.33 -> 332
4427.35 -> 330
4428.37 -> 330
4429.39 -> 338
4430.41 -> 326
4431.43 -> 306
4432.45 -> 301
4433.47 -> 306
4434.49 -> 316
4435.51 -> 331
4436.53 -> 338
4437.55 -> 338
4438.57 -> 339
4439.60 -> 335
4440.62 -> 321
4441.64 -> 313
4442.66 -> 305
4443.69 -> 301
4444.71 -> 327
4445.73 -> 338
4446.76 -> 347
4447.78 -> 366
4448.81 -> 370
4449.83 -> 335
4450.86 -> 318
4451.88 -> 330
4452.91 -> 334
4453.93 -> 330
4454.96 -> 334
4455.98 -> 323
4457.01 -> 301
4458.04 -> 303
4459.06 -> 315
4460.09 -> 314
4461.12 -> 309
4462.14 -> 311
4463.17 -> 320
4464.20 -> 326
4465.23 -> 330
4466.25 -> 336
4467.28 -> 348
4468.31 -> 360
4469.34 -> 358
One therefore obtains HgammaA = -4.8 angstroms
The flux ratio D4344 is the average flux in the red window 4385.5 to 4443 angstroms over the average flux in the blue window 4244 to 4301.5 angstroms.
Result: 1.23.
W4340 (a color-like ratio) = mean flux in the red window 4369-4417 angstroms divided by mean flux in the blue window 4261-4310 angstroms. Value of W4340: 1.26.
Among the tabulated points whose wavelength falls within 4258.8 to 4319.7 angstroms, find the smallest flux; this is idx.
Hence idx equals 158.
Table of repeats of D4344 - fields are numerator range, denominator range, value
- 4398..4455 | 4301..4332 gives 1.27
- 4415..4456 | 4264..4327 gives 1.33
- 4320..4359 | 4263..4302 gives 1.17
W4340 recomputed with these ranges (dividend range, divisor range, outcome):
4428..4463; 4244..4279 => 1.23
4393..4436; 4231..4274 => 1.19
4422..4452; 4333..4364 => 1.12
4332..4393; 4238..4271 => 1.09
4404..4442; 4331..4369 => 1.08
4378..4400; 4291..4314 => 1.36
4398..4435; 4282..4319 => 1.36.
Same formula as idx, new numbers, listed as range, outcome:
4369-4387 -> 253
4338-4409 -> 238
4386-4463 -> 263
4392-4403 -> 280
